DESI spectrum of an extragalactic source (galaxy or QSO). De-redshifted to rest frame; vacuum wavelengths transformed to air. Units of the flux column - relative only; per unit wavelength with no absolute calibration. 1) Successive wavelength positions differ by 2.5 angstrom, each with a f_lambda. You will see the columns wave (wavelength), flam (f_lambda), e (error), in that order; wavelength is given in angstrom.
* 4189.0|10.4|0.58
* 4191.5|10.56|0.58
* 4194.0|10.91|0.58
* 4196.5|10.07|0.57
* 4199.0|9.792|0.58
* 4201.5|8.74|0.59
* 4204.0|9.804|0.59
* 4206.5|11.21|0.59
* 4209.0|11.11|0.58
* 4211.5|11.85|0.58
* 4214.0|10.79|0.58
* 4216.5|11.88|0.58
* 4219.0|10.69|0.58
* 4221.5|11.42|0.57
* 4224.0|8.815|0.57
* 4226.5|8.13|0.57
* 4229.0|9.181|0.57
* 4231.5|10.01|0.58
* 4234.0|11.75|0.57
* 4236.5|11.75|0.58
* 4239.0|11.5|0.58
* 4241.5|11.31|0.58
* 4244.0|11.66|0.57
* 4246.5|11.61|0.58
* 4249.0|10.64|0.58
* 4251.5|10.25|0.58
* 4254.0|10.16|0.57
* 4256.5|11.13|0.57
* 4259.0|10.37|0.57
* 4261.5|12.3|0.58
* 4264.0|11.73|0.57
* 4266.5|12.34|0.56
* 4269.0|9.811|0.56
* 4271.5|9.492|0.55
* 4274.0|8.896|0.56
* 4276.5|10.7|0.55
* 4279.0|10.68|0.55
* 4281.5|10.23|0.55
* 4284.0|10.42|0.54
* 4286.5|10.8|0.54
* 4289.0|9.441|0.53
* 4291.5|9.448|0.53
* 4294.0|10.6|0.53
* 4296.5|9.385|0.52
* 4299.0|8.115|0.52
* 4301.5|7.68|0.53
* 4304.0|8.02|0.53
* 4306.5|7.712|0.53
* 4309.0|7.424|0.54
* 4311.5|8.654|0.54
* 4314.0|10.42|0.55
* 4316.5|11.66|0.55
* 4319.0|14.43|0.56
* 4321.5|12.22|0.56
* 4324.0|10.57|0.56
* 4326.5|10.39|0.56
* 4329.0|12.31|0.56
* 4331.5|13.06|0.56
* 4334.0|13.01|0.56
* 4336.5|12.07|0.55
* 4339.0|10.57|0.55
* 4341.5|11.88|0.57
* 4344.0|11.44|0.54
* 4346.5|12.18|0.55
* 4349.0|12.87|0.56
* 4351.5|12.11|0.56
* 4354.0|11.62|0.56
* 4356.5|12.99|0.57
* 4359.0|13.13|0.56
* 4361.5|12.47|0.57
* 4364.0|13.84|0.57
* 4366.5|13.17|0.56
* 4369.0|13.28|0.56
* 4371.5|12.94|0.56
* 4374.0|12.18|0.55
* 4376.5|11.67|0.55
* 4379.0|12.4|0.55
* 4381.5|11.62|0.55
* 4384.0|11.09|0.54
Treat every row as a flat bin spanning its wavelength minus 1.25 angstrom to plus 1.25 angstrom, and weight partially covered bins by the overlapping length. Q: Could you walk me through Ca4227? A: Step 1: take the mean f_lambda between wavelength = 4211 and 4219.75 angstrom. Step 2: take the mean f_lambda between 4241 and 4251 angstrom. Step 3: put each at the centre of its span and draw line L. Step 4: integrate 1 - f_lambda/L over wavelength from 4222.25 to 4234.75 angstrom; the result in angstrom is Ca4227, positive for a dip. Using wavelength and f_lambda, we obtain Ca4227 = 1.9 angstrom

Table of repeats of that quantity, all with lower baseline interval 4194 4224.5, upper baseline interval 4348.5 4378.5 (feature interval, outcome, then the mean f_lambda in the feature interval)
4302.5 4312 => 3.21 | 7.89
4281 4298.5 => 2.57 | 9.96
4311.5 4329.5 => 0.92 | 11.5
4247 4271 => 0.66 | 10.9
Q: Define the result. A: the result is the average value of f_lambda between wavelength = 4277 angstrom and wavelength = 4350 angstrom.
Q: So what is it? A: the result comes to 10.6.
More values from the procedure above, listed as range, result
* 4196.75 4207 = 9.81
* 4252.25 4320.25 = 10.1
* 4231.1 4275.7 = 10.9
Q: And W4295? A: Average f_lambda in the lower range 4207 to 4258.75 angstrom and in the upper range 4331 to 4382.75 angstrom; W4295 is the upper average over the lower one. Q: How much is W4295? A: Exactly 1.15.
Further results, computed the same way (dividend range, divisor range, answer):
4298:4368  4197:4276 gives 1.06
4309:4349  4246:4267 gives 1.04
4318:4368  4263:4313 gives 1.29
